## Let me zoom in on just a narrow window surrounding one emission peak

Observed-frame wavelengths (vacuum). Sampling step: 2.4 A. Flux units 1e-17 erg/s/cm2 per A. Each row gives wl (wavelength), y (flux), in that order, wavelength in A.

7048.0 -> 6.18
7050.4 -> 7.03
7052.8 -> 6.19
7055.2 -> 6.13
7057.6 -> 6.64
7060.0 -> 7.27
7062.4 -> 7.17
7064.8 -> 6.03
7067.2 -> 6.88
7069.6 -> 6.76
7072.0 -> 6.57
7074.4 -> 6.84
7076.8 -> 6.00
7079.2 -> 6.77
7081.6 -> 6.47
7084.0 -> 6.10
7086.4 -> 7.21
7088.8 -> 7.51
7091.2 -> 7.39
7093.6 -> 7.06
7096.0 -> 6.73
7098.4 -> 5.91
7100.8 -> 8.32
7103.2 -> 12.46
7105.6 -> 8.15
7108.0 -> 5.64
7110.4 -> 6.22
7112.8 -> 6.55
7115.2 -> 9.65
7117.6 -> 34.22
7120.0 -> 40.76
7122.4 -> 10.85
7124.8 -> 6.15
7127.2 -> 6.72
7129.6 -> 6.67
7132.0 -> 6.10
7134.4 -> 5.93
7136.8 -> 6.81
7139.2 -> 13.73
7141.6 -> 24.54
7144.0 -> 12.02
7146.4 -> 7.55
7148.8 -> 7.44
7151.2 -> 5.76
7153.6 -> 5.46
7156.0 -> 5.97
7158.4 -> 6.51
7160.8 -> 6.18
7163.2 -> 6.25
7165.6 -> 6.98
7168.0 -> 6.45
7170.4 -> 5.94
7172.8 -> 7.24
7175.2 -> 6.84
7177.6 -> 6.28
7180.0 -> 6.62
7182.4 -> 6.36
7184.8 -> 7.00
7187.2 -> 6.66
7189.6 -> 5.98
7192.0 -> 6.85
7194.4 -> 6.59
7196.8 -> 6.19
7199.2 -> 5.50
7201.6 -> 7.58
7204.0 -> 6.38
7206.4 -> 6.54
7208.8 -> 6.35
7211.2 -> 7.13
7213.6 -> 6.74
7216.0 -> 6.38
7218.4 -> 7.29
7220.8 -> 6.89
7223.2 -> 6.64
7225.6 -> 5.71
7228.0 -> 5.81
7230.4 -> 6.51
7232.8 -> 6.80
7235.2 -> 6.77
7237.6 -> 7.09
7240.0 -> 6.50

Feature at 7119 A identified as H-alpha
